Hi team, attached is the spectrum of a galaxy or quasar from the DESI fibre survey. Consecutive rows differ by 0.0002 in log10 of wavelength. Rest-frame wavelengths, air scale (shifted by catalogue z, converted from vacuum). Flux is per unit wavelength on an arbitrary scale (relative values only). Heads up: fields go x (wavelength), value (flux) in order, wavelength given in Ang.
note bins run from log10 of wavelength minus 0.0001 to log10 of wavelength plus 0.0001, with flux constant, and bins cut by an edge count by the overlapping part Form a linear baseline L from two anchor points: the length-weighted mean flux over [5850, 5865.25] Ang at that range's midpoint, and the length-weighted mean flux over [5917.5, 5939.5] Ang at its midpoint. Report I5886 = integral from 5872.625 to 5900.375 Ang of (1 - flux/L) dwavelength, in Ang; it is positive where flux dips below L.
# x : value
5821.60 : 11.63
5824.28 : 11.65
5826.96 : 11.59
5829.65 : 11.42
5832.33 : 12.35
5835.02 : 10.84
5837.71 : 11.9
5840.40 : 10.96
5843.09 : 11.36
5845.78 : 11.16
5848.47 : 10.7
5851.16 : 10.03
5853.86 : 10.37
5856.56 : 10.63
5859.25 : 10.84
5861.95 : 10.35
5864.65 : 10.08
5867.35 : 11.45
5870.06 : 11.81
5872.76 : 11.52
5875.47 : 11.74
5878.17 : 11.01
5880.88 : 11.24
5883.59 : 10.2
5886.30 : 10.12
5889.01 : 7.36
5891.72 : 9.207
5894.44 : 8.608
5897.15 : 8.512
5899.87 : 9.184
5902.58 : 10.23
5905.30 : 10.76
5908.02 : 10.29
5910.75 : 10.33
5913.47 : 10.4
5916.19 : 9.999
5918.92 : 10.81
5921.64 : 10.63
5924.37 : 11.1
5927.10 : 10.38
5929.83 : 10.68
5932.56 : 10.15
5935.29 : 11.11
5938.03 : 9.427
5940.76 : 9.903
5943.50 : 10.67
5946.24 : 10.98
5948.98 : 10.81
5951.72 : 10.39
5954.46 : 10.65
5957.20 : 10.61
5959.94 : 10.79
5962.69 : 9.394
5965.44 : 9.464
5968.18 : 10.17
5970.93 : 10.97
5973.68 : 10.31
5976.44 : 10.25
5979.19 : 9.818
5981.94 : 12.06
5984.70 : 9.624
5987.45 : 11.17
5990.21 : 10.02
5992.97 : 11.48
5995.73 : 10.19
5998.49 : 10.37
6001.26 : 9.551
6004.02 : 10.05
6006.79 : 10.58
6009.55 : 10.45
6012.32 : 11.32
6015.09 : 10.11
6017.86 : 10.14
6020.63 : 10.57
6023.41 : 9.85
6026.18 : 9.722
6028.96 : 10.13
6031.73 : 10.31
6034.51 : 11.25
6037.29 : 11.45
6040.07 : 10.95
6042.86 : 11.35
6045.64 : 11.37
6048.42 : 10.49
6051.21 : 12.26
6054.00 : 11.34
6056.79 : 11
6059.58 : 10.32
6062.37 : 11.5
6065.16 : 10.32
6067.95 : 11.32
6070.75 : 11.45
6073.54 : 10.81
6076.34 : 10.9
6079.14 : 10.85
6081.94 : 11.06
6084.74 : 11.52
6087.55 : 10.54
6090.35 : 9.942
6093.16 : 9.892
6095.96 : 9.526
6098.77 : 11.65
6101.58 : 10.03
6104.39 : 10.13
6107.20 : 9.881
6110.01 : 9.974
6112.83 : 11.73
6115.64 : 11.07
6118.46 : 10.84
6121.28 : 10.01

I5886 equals 1.7 Ang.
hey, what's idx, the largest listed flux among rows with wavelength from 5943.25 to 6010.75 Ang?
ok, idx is 12.06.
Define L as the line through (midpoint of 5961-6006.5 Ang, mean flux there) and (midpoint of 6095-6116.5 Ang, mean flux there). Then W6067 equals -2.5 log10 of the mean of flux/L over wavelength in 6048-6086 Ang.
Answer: -0.07 mag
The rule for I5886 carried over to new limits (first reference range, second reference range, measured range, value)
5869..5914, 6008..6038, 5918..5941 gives -0.58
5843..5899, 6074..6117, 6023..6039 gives 0.03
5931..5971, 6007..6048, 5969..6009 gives 0.14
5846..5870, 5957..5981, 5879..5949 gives 2.10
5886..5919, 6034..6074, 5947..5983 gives -0.64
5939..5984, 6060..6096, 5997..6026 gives 0.83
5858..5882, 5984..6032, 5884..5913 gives 3.80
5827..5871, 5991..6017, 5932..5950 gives 0.40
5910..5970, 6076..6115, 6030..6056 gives -1.68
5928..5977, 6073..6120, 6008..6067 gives -1.50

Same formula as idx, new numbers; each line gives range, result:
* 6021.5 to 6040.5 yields 11.45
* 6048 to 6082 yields 12.26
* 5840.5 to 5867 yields 11.36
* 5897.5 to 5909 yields 10.76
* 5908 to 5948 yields 11.11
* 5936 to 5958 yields 10.98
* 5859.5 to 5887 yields 11.81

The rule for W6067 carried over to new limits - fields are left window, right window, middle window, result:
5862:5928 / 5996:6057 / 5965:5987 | 0.01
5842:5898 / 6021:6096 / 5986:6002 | 0.02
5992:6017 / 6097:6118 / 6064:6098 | -0.01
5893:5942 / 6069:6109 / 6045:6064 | -0.07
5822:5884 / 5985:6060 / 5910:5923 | 0.05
